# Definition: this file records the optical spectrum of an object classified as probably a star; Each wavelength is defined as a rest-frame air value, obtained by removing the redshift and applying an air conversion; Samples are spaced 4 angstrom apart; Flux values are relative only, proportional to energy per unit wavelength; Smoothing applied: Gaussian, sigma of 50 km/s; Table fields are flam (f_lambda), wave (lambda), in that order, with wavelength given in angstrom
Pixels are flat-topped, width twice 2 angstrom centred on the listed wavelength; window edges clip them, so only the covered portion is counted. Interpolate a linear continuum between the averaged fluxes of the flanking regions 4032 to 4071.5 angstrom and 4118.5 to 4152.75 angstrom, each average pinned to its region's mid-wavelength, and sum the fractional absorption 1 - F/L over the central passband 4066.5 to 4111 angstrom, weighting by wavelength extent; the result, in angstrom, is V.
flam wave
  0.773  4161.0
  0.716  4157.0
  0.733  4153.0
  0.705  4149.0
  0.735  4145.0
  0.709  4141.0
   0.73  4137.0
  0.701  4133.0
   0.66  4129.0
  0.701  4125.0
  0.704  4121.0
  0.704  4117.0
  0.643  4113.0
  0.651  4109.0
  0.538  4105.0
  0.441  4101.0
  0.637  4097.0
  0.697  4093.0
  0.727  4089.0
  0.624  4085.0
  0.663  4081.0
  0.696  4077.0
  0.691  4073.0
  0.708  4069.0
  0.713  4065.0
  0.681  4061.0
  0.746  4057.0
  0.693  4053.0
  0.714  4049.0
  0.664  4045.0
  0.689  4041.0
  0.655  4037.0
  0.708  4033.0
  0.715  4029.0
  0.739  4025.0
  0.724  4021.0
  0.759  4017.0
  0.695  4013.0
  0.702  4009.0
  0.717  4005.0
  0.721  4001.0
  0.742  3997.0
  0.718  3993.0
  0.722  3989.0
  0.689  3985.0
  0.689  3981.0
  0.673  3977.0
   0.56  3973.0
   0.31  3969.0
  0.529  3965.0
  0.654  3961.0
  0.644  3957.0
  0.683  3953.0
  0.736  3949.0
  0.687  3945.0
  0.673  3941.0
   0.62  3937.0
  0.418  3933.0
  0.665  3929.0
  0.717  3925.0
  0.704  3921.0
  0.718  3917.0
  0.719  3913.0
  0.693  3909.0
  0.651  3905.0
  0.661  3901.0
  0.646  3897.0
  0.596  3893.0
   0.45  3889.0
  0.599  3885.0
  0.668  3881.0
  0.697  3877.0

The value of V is 3.6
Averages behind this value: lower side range 0.697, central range 0.644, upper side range 0.707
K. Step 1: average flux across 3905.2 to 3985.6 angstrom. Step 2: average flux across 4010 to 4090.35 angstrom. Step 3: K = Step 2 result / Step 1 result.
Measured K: 1.10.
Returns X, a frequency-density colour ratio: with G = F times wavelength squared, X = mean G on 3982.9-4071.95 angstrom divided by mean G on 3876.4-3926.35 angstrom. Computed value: 1.2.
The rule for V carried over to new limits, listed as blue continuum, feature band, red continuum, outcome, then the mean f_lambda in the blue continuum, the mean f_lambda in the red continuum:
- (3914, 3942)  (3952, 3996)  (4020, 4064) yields 2.86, 0.647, 0.702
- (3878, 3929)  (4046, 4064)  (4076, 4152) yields -1.17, 0.653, 0.667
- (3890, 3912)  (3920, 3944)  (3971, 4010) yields 1.03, 0.643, 0.693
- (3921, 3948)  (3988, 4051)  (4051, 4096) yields -3.68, 0.639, 0.693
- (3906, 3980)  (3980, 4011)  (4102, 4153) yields -3.17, 0.634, 0.679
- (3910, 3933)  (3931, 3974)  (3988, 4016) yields 6.25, 0.679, 0.718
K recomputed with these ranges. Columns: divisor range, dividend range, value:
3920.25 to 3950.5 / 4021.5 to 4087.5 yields 1.07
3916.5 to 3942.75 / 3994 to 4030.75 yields 1.13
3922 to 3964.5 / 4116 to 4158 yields 1.10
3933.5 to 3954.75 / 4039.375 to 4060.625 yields 1.06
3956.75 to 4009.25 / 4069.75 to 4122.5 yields 1.00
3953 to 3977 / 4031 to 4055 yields 1.22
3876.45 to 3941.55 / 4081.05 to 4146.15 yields 1.04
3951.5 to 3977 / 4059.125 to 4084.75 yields 1.21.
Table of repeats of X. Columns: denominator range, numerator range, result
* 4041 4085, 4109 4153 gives 1.04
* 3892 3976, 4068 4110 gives 1.09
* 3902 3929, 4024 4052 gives 1.06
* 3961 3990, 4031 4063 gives 1.21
